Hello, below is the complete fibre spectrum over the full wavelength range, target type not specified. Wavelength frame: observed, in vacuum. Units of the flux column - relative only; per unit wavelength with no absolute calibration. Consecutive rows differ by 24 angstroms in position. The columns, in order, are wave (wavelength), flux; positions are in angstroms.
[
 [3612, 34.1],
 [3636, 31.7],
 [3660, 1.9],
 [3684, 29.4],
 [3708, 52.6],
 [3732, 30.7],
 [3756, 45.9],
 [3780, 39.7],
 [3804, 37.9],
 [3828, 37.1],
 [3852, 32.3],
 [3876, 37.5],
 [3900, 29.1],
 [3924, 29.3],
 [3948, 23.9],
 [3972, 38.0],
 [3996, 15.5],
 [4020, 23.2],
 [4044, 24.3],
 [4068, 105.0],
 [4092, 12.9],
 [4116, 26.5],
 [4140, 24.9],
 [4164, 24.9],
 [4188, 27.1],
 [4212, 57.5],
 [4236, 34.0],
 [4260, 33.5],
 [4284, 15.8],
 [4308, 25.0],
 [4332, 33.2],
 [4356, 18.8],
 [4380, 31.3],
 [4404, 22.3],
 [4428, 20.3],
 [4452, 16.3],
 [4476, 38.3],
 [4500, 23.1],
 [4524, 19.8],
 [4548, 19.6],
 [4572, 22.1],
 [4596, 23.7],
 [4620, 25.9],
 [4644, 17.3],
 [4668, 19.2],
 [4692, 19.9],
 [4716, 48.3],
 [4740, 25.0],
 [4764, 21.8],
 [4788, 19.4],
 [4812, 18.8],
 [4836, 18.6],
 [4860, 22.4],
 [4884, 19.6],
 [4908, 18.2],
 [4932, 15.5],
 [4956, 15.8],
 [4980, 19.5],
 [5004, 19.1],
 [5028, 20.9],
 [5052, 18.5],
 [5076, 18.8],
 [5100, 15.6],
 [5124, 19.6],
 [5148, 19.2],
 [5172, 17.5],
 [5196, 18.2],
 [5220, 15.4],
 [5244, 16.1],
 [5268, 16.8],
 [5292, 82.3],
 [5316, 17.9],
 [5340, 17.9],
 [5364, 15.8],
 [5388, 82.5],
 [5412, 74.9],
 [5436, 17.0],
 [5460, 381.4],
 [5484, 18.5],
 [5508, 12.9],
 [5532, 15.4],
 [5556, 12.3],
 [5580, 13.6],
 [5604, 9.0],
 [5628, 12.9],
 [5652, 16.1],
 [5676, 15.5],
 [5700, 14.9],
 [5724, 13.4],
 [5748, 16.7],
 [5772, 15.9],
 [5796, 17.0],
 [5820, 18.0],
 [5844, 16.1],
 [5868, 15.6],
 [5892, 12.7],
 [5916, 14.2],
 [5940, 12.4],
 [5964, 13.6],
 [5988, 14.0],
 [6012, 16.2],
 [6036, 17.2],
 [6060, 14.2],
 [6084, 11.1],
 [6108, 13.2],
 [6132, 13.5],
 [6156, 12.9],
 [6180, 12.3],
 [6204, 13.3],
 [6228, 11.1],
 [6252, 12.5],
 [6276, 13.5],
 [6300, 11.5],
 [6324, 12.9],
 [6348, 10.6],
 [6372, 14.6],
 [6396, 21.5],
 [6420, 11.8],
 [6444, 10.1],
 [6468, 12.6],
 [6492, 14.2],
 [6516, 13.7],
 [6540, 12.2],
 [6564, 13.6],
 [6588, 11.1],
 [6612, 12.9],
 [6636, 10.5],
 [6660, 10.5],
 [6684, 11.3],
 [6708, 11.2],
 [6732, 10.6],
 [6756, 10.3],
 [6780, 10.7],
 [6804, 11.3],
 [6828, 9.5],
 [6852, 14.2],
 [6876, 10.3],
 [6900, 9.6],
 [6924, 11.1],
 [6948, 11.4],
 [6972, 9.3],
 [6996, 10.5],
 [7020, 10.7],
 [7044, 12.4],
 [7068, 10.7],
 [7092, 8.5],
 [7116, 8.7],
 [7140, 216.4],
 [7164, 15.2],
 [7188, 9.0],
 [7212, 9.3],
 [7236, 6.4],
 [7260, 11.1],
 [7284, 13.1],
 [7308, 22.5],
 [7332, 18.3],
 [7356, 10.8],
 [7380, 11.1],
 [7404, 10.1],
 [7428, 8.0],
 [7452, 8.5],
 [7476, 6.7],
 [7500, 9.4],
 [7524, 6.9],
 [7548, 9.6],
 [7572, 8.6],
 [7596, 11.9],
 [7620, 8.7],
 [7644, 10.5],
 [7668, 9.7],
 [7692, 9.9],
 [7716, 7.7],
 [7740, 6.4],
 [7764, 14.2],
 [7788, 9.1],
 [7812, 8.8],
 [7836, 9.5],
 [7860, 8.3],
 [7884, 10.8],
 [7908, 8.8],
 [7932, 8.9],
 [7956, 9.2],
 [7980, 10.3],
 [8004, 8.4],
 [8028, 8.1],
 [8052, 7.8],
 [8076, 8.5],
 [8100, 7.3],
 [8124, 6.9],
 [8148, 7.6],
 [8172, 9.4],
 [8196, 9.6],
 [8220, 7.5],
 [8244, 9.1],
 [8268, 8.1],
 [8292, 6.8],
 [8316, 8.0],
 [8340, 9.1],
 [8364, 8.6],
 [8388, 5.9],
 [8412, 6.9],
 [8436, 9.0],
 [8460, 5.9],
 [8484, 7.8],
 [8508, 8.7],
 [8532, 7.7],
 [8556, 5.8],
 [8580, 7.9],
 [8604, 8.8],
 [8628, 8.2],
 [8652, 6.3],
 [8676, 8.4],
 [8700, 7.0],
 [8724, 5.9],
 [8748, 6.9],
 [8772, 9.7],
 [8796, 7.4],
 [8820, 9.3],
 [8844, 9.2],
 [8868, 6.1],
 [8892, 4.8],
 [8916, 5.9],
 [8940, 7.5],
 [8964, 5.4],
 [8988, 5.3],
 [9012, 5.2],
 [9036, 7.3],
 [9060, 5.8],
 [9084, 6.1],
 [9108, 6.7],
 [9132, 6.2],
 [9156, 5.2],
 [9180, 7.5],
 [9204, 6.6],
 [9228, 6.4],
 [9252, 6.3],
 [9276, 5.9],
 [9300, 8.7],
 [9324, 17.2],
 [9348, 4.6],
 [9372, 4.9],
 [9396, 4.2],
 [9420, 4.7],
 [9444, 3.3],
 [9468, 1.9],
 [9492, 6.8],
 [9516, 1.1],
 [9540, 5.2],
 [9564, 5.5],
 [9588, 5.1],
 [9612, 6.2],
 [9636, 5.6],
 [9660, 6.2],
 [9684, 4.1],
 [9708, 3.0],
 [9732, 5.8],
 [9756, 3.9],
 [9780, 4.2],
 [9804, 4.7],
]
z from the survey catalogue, 0.089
